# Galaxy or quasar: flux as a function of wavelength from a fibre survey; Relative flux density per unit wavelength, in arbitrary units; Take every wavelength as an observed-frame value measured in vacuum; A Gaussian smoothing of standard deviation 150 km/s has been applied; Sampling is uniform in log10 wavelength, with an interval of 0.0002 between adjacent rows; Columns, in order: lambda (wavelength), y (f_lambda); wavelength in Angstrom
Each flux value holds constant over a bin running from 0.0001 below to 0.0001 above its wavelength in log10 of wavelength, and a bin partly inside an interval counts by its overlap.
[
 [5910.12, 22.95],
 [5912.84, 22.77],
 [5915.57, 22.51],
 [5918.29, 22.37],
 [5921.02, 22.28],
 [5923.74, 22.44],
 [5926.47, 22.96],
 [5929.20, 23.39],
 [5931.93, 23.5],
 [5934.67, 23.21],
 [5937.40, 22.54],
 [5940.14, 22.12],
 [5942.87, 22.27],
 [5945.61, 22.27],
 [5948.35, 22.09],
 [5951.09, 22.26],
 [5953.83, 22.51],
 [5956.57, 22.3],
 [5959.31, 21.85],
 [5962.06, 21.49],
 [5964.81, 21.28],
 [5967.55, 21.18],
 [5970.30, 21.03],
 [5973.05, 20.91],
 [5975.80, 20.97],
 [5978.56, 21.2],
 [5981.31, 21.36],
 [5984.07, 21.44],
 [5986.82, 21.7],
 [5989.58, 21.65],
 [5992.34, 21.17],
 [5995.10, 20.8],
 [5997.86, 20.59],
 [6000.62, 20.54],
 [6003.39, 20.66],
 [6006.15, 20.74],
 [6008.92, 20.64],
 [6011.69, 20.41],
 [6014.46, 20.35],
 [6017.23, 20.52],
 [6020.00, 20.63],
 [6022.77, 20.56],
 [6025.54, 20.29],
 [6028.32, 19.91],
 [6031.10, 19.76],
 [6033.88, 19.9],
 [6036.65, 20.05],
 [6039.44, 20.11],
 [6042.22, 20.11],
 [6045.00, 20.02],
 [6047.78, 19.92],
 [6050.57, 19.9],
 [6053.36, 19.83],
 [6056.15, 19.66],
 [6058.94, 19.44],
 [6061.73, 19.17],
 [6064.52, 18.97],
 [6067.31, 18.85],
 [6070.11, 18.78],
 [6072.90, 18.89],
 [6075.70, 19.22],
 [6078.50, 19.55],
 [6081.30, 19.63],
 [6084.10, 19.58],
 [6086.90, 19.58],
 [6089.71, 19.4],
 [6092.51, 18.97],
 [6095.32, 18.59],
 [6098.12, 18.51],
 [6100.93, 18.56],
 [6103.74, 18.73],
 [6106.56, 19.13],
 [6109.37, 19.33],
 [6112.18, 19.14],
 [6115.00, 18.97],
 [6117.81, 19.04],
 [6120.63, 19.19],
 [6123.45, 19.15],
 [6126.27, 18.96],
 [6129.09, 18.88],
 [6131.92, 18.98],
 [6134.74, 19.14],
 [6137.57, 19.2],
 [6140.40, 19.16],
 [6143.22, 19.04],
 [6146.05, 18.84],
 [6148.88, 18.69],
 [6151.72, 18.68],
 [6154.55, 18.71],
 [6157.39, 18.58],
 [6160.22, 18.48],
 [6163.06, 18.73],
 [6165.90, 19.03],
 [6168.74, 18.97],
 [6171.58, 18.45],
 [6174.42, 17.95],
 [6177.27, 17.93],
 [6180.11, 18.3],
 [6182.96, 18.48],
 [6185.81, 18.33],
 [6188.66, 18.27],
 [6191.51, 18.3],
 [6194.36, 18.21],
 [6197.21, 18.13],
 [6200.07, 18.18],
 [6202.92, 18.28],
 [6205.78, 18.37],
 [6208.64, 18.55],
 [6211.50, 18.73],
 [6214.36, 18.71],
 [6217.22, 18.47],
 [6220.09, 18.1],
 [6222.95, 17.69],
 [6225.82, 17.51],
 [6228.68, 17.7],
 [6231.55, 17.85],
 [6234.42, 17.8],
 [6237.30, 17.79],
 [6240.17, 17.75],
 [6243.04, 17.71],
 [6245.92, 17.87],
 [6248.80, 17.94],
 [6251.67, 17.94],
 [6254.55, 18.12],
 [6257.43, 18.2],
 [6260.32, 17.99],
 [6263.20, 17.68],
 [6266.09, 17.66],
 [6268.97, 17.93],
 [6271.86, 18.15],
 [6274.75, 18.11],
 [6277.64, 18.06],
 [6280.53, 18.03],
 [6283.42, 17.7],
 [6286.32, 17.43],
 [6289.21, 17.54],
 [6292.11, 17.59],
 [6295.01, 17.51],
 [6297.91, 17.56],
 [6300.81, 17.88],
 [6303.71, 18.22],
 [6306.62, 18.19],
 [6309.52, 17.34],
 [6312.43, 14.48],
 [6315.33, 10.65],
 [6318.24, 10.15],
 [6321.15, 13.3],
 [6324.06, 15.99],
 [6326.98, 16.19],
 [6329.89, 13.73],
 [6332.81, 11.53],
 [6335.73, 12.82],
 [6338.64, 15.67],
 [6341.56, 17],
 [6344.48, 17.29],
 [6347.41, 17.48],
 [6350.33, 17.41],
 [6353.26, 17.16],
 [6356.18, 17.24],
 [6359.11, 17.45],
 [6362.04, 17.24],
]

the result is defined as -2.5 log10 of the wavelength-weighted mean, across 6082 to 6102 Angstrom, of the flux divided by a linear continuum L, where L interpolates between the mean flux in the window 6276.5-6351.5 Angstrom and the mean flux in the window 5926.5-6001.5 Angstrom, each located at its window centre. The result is 0.03 mag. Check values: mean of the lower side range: 21.8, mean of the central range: 19.1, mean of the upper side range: 16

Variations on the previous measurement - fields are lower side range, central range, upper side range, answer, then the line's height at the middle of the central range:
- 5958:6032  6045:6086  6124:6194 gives 0.03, 19.9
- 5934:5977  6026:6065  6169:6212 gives 0.04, 20.5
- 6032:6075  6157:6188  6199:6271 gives 0.01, 18.6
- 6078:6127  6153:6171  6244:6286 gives 0.00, 18.7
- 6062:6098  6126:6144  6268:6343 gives -0.04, 18.4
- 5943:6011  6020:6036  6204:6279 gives 0.03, 20.7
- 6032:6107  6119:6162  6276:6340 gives -0.03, 18.3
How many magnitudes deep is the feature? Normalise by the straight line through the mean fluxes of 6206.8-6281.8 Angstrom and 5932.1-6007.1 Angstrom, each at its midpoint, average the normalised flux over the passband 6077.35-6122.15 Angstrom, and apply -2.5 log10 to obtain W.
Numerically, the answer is 0.043 mag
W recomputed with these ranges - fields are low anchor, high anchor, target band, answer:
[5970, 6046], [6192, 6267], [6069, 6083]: 0.03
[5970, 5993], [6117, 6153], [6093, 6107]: 0.05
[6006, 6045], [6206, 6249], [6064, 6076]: 0.05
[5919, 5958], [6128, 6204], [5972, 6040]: 0.04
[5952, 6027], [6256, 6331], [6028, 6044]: 0.02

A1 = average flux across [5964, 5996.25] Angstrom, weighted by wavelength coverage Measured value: 21.2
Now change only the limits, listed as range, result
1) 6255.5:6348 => 16.4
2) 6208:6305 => 17.9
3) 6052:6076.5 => 19.2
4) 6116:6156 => 19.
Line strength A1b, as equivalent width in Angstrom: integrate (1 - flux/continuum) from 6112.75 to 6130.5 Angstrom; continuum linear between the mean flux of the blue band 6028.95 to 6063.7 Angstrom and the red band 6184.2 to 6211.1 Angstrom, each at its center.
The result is 0.0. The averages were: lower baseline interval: 19.8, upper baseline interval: 18.3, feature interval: 19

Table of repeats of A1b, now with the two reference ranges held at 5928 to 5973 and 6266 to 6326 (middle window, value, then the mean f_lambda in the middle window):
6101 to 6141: 0.8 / 19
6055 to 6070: 0.9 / 19.2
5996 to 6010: 0.4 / 20.6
